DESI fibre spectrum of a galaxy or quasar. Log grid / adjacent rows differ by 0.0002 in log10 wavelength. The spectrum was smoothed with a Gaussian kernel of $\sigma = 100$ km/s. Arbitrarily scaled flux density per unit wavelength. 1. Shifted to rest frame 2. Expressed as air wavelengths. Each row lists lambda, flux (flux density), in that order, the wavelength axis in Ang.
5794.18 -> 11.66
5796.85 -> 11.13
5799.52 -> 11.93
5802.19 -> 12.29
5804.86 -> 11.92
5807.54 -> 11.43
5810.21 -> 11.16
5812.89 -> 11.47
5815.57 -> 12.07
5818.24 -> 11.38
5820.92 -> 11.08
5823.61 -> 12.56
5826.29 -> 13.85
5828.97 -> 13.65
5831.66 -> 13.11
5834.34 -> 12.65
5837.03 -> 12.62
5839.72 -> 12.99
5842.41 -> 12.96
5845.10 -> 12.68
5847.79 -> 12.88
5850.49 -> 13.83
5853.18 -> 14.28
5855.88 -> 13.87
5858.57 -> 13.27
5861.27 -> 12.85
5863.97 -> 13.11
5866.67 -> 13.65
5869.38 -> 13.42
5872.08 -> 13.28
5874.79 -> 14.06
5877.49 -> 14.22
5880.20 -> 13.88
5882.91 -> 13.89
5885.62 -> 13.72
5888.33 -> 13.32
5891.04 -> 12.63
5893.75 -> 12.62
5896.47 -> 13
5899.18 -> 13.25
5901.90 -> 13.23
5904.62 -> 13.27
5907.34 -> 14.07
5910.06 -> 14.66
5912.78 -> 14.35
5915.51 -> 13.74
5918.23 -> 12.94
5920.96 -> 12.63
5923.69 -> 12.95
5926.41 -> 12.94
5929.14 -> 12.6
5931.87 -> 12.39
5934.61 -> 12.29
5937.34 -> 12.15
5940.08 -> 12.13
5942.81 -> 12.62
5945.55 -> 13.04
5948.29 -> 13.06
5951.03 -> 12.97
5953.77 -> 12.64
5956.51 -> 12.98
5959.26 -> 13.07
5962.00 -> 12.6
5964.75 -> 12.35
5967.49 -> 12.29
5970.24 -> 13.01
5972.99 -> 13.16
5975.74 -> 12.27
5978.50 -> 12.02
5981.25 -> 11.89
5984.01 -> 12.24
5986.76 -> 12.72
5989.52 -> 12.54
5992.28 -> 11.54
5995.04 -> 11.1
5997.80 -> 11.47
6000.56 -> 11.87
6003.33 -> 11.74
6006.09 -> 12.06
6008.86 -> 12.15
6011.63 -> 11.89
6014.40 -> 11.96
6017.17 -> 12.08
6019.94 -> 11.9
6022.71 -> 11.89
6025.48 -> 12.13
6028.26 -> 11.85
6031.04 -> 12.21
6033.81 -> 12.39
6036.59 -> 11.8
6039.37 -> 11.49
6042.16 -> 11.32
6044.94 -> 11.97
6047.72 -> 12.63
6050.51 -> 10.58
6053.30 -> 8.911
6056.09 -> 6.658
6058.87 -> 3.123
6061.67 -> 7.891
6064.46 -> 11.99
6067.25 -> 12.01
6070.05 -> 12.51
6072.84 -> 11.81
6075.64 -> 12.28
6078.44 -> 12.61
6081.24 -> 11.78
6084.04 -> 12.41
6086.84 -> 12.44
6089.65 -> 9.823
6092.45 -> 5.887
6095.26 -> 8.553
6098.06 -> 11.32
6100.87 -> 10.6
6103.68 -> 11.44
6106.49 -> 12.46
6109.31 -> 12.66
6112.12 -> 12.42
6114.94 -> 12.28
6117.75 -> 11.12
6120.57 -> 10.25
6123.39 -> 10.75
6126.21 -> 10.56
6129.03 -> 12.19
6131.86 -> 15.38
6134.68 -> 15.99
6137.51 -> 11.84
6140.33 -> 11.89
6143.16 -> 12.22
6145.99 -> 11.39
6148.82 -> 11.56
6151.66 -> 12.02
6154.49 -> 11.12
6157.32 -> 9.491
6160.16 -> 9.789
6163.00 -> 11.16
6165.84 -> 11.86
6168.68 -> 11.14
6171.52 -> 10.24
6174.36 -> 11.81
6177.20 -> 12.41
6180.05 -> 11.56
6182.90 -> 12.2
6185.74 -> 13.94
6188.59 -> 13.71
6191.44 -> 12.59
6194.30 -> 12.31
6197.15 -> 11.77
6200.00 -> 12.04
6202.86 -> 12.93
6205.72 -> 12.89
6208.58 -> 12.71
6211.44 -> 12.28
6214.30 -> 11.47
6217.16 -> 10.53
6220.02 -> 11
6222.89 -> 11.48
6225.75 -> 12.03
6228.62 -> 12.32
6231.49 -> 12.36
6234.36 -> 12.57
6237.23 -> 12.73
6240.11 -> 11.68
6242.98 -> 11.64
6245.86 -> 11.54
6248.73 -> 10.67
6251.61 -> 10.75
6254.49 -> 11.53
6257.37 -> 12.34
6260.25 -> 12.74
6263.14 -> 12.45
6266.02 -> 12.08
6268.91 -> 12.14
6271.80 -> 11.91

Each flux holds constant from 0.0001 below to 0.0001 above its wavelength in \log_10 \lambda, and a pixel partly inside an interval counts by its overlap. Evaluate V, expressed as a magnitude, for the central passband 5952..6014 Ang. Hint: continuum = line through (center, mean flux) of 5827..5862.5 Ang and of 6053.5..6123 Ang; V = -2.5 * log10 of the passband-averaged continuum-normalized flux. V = -0.04 mag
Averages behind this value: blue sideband 13.2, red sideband 10.7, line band 12.3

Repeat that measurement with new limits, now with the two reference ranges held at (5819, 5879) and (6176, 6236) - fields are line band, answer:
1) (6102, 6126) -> 0.08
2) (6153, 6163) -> 0.20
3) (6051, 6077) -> 0.28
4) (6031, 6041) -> 0.07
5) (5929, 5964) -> 0.02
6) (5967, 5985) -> 0.04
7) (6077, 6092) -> 0.10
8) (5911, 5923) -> -0.03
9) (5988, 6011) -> 0.09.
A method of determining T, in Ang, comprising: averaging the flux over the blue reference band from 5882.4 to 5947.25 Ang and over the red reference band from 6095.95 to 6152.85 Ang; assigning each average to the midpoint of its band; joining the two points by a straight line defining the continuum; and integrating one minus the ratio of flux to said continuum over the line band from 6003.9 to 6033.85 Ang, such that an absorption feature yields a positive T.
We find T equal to 1.2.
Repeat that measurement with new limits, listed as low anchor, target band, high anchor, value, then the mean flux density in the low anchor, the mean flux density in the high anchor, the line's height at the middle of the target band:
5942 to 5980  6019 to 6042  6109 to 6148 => 1.1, 12.7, 12.2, 12.5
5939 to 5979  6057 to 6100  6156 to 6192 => 6.2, 12.7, 11.7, 12.1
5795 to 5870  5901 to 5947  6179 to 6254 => -2.1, 12.6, 12.1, 12.5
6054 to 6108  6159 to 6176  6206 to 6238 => 0.5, 10.4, 12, 11.4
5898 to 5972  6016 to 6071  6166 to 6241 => 7.7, 13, 12.1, 12.6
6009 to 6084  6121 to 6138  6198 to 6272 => -1.7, 11.2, 12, 11.5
